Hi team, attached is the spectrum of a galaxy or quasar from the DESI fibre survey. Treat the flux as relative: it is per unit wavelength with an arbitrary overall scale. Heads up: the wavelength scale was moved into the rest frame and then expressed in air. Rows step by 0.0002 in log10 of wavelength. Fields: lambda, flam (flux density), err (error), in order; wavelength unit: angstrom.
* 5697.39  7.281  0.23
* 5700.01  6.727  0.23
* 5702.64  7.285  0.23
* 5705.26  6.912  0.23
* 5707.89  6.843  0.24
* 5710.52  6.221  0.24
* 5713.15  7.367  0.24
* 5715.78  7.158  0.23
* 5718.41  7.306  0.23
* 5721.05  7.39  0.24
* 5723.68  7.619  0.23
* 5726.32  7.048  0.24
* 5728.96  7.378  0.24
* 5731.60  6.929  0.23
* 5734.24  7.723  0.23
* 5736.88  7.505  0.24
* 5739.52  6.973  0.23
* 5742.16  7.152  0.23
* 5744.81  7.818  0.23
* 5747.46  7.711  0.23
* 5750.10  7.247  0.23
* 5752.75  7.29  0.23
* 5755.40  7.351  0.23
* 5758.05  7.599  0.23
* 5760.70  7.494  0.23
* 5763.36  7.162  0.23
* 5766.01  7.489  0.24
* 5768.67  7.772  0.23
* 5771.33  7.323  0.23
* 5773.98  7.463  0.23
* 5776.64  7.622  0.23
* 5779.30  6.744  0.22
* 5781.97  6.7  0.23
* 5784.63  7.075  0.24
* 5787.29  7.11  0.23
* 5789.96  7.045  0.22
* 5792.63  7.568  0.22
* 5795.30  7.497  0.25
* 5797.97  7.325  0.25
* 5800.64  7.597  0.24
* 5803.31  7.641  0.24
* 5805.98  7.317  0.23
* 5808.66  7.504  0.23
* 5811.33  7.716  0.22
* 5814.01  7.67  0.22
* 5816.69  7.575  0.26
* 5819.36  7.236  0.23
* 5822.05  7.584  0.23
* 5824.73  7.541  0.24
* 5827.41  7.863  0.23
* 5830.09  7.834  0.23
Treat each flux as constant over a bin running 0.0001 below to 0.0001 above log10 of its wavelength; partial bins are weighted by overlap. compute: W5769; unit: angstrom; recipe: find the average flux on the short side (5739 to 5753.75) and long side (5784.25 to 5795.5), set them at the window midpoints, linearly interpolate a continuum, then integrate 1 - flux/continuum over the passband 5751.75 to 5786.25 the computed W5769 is 0.0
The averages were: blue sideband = 7.39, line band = 7.31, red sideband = 7.25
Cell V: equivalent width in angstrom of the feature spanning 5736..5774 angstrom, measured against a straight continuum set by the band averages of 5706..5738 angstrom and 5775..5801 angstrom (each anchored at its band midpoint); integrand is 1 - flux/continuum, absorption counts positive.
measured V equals -1.1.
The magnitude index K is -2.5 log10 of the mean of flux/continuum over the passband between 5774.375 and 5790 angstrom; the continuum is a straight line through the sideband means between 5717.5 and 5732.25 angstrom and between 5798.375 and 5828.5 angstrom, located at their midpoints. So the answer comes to 0.06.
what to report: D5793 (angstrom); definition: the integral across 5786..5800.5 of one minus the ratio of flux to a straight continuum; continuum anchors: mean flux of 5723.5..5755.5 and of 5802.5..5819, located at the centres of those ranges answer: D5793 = 0.3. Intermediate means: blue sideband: 7.36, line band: 7.33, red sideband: 7.55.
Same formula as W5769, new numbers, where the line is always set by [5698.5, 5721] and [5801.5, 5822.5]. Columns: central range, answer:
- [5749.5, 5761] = -0.25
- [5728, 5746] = -0.52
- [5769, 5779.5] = -0.08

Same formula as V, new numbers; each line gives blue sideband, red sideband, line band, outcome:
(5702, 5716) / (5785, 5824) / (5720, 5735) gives -0.63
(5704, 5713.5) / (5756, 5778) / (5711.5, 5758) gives -1.68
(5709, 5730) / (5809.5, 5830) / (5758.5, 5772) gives -0.16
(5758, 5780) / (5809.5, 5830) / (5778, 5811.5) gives 1.05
